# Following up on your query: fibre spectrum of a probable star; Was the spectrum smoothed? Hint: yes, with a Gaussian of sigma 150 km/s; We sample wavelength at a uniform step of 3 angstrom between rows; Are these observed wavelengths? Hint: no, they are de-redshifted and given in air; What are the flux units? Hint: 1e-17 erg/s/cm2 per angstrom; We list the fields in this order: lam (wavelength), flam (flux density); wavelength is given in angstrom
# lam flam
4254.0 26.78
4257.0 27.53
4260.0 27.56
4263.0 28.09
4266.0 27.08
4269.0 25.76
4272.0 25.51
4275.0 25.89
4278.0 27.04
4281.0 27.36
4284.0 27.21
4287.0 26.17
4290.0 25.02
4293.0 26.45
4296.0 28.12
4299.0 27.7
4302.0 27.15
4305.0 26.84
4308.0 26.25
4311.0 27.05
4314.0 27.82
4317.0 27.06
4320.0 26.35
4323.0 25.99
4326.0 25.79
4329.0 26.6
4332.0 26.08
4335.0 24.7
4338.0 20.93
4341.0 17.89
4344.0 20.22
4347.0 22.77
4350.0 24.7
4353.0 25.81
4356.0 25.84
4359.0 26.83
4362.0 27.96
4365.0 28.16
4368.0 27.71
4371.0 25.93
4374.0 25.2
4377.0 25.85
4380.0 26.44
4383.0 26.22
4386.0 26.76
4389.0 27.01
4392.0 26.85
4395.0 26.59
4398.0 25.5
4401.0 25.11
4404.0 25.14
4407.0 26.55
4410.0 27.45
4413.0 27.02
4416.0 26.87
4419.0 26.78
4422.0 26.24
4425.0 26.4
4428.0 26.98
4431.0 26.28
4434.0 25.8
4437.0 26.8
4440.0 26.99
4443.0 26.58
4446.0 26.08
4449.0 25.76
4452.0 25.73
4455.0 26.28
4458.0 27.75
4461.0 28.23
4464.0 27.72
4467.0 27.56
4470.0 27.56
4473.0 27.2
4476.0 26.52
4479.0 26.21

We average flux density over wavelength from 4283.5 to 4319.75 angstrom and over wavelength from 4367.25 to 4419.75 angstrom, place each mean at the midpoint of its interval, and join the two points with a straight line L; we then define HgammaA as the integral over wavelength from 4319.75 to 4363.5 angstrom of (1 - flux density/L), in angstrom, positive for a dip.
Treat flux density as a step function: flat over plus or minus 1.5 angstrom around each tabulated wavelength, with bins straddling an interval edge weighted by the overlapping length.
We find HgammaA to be 3.5 angstrom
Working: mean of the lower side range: 26.9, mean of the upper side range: 26.4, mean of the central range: 24.5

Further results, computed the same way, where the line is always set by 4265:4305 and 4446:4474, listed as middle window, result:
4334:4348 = 3.0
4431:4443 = 0.2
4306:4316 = -0.1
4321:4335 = 0.4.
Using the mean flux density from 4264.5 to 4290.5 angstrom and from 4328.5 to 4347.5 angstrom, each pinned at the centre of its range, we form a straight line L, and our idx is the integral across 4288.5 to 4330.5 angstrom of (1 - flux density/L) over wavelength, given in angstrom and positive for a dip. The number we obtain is -4.1 angstrom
